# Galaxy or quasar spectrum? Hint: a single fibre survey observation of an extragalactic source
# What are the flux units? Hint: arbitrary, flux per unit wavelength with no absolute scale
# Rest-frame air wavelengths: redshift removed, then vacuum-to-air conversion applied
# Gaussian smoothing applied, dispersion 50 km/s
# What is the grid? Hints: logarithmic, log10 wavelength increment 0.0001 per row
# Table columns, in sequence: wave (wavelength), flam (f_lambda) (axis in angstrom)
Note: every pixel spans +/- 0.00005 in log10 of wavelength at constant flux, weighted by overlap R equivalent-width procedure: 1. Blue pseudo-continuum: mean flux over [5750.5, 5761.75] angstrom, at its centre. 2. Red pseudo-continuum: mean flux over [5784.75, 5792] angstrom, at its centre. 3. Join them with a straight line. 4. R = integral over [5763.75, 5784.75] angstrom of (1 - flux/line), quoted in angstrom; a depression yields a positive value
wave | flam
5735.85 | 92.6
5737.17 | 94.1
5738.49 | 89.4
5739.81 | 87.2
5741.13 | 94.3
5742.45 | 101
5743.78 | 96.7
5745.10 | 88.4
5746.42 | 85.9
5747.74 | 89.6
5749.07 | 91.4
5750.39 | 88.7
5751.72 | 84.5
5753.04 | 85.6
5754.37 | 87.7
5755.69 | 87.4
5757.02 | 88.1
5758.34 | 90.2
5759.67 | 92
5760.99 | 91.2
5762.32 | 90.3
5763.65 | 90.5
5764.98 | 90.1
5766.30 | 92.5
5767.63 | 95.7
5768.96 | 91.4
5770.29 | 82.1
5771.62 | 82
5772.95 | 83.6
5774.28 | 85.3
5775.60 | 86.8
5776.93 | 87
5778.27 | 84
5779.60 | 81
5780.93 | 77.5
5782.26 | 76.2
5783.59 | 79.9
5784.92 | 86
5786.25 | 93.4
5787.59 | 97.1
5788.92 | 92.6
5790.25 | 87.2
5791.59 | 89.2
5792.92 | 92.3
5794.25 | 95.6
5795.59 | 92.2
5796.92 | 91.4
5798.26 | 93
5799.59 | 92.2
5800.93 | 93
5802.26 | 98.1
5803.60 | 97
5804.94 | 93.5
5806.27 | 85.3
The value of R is 1.1 angstrom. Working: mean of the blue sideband 88.4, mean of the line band 85.2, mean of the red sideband 91.2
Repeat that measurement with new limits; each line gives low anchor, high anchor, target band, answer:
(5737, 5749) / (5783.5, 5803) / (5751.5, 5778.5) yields 1.09 angstrom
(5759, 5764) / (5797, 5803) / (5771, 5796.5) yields 1.59 angstrom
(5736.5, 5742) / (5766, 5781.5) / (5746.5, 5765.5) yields -0.05 angstrom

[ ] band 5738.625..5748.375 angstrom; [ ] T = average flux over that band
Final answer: 91.8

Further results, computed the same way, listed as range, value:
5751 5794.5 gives 87.7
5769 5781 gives 83.9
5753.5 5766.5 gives 89.9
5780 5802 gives 89.4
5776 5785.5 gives 81.7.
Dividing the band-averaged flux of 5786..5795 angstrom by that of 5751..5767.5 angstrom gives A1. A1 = 1.03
